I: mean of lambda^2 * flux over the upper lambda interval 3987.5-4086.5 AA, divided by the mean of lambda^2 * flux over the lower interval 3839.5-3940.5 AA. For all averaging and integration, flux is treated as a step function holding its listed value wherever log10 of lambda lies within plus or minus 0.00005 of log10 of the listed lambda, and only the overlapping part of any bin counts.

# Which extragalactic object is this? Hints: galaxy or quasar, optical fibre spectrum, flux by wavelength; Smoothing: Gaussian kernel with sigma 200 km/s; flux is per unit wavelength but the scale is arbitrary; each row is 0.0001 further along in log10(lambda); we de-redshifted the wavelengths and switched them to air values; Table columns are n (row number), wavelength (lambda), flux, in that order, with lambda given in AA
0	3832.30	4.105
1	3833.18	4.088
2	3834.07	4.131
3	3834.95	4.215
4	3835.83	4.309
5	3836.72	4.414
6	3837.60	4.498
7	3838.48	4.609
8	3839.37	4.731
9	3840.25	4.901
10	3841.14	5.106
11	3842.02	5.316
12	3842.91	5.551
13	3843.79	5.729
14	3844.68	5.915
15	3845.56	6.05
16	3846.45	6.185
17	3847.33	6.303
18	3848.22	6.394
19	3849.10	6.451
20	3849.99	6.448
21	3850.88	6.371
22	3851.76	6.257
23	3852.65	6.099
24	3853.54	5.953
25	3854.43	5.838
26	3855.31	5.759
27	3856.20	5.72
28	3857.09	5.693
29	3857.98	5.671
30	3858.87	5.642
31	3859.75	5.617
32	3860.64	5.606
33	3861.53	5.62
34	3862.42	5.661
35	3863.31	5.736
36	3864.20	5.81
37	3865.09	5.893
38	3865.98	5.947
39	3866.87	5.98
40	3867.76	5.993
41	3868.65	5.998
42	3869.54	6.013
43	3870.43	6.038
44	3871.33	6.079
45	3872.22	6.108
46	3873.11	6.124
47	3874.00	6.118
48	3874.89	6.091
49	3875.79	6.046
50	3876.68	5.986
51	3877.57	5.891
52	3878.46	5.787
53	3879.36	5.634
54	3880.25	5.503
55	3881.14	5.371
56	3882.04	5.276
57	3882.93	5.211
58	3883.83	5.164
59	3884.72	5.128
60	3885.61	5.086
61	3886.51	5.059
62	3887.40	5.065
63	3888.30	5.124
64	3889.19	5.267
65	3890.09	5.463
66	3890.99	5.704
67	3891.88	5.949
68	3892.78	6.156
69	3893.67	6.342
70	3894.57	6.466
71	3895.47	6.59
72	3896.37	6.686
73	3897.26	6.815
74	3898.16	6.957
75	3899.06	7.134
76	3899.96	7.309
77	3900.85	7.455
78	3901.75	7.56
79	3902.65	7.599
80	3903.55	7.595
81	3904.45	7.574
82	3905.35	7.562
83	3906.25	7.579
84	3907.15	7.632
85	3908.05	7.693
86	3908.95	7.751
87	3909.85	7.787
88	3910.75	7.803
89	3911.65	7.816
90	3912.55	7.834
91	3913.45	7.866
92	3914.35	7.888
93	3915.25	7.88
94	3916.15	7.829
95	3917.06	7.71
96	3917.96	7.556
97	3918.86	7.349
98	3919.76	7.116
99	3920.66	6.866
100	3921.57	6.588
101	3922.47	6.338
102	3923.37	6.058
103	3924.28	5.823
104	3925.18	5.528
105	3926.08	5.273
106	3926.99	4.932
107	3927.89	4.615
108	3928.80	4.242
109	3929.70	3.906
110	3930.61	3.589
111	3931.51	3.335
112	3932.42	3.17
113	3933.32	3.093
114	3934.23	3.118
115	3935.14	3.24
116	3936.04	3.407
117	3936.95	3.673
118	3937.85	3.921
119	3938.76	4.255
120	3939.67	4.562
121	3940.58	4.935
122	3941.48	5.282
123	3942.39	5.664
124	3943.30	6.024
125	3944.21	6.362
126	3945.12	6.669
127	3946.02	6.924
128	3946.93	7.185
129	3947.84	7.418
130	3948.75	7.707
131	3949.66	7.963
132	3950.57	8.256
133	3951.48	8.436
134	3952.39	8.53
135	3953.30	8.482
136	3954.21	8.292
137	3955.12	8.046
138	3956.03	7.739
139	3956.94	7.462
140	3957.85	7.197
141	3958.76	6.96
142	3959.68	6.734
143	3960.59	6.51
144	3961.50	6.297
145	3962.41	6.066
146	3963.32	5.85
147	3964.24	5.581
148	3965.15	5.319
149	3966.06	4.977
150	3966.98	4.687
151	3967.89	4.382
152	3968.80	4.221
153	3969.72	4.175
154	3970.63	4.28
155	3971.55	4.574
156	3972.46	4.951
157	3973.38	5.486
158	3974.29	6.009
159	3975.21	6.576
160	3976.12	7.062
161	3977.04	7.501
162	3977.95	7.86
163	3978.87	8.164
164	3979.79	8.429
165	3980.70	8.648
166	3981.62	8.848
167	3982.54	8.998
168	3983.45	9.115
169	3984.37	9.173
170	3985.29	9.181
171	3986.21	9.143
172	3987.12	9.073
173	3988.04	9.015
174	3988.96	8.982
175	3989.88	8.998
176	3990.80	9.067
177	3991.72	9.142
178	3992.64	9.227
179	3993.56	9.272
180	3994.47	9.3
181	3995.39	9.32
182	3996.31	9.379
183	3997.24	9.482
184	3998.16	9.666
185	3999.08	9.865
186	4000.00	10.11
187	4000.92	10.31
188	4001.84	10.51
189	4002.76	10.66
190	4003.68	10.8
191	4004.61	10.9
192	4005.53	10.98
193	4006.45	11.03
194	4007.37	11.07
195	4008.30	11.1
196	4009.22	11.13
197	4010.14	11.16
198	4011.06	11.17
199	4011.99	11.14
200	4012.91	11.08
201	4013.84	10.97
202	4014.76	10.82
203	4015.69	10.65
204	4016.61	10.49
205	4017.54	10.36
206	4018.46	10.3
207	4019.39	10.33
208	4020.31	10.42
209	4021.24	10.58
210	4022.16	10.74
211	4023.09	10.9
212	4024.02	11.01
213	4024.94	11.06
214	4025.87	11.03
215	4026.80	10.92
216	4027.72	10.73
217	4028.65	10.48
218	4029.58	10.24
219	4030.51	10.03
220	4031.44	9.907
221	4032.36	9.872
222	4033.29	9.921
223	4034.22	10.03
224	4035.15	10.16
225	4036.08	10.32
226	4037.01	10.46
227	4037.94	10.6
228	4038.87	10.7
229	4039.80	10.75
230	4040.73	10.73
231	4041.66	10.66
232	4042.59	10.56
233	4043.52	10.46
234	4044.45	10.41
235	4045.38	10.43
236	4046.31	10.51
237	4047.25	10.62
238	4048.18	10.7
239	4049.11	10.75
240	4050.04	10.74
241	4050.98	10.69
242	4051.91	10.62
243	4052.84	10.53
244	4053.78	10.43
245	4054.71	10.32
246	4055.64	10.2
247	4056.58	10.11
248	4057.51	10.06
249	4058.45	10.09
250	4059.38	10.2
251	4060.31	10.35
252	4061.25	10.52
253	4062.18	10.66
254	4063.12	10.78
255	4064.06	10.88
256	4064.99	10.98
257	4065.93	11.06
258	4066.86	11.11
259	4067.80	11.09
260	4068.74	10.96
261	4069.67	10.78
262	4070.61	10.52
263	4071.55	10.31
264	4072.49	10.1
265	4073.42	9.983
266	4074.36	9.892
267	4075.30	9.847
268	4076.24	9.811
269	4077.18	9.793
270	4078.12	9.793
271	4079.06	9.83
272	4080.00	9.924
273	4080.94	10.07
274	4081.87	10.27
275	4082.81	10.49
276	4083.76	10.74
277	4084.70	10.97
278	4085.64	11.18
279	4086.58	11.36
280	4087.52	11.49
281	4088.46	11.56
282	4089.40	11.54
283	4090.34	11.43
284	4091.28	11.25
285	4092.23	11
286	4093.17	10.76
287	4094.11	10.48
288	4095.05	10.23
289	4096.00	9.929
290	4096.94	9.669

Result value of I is 1.88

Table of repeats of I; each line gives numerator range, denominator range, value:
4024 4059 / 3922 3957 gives 1.92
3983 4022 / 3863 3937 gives 1.75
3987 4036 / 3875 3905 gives 1.79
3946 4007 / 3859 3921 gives 1.28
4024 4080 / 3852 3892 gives 2.01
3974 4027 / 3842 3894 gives 1.81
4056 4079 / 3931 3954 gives 1.94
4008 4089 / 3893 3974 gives 1.79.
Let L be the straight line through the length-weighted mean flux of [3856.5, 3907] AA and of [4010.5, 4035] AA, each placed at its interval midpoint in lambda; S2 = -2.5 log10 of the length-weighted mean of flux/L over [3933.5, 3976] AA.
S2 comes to 0.37 mag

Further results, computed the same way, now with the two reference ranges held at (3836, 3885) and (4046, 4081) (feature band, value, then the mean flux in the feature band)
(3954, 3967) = 0.221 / 6.54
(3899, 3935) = 0.085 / 6.44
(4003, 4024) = -0.170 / 10.8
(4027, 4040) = -0.064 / 10.3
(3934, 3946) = 0.493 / 4.81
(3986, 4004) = -0.087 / 9.57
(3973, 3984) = 0.094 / 7.76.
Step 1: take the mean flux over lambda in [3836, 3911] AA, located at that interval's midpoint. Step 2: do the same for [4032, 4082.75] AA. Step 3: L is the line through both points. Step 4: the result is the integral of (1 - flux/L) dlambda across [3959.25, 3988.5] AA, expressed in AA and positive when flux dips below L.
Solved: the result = 5.8 AA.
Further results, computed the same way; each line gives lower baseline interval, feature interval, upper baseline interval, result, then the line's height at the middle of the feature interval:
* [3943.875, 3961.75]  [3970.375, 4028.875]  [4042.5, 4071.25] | -3.98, 8.88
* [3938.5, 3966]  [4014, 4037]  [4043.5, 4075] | -2.85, 9.33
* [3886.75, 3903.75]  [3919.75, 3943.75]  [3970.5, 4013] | 8.76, 7.46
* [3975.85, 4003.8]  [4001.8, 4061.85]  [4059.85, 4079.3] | -4.69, 9.83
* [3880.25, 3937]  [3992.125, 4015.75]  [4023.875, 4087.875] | -3.88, 8.94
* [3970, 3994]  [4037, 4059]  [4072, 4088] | -2.23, 9.54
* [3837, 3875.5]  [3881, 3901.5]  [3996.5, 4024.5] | 2.81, 6.9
